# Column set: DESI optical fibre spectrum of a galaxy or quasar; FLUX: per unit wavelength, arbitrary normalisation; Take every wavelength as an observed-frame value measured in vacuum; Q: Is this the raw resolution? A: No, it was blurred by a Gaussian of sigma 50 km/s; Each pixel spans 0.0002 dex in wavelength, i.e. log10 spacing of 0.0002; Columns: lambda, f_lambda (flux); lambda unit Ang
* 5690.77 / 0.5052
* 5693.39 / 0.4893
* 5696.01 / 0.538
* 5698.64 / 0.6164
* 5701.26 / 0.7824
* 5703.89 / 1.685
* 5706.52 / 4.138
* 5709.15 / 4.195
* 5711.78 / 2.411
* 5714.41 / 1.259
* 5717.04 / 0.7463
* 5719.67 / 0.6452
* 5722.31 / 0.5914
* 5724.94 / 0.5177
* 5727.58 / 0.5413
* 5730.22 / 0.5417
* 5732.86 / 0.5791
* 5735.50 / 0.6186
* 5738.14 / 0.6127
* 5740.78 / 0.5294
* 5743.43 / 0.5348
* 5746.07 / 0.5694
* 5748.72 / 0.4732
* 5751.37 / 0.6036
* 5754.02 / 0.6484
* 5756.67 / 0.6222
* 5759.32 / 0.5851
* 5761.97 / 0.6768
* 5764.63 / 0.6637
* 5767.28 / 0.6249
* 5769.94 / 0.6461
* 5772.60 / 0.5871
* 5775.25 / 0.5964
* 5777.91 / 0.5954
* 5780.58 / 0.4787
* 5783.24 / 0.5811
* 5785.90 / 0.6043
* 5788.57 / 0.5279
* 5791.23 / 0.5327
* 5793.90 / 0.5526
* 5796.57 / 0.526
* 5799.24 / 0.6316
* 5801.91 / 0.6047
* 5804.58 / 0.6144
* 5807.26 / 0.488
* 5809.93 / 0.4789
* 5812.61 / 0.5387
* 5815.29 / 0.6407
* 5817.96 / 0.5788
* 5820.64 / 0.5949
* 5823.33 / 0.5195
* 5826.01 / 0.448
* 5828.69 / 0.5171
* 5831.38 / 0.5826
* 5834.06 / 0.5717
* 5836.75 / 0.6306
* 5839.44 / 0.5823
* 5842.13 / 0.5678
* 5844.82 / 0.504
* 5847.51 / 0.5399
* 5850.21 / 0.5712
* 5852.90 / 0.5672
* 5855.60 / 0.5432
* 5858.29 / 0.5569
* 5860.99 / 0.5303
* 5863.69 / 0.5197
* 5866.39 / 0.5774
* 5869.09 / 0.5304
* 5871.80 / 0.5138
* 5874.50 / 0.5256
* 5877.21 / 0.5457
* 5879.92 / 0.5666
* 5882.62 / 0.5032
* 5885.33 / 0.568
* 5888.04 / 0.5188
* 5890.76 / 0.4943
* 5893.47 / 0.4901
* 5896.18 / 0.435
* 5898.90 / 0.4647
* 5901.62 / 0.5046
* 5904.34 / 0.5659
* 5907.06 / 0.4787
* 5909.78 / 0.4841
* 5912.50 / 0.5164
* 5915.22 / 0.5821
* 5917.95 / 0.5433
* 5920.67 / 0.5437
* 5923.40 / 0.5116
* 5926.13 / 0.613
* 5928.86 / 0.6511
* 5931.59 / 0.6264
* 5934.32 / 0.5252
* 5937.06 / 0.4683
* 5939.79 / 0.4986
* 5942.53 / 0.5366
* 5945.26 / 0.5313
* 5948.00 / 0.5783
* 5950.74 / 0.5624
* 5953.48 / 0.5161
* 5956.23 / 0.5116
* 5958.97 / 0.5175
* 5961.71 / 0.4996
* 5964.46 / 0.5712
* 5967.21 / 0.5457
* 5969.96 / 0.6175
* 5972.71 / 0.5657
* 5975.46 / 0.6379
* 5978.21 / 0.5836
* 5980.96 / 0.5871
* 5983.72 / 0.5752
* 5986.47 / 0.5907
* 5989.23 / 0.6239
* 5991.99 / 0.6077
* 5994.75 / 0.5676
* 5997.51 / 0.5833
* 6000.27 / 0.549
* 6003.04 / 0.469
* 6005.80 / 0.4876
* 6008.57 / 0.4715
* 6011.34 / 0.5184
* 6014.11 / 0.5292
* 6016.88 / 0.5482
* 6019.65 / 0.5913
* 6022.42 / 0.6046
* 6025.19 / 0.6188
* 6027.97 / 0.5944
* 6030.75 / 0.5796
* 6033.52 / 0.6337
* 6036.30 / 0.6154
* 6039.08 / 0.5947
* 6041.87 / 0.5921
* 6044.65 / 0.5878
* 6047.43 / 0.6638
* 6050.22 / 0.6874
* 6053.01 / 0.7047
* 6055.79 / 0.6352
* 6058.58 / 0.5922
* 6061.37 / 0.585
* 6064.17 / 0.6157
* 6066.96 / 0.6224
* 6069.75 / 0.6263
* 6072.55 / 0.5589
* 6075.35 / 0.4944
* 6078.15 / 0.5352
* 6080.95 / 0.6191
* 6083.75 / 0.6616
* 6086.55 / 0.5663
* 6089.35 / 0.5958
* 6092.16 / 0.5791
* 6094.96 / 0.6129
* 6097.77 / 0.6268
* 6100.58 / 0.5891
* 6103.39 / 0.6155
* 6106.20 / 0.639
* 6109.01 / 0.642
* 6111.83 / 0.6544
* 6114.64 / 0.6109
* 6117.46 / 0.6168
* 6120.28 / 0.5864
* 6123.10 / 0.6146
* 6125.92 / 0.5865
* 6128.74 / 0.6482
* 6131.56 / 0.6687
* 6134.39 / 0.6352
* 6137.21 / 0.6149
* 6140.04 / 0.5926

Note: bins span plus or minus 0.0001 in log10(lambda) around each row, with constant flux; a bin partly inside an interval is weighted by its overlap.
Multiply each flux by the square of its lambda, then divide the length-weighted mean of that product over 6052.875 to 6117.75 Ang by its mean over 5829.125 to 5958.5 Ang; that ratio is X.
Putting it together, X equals 1.20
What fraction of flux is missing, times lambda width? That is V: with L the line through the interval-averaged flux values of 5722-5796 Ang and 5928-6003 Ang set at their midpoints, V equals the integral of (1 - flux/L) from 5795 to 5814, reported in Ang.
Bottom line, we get 0.68 Ang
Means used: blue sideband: 0.579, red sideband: 0.562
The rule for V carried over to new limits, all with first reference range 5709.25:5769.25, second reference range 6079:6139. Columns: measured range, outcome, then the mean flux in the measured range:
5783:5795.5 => 3.3 Ang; 0.557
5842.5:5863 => 5.2 Ang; 0.545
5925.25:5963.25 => 8.0 Ang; 0.545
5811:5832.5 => 5.5 Ang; 0.551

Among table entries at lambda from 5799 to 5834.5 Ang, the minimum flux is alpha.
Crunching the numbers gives 0.448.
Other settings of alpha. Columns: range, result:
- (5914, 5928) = 0.5116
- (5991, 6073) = 0.469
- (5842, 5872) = 0.504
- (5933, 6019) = 0.4683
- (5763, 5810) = 0.4787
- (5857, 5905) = 0.435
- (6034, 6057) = 0.5878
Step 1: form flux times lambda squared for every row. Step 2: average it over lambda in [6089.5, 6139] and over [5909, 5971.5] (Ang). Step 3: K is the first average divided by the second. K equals 1.2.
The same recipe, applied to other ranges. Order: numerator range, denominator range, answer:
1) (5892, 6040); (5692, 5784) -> 0.67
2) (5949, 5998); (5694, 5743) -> 0.53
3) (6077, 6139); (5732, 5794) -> 1.18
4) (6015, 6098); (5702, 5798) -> 0.76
